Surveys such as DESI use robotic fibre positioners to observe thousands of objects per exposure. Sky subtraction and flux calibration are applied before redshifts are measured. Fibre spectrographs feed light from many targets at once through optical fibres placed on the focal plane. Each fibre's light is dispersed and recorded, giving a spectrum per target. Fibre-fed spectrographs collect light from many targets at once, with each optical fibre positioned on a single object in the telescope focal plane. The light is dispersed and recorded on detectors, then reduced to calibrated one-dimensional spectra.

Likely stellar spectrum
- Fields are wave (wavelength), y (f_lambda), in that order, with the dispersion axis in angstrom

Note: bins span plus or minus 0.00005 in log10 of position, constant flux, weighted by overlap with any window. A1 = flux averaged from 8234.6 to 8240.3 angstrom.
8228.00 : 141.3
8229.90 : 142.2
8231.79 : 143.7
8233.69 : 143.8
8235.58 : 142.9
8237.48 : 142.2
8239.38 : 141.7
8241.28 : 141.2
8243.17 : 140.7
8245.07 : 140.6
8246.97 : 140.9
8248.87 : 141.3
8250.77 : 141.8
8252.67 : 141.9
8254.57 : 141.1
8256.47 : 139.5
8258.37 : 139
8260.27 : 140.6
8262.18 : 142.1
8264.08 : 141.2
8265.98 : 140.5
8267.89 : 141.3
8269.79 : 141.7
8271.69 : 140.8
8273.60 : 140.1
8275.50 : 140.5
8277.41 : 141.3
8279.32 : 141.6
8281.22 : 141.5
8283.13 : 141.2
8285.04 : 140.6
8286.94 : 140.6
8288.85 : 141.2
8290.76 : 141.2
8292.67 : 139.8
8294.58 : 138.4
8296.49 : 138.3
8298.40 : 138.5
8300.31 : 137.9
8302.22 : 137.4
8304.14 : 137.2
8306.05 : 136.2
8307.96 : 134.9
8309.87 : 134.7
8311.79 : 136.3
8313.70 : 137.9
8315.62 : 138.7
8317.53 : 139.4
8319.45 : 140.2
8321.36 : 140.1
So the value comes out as 142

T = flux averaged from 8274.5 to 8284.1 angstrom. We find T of 141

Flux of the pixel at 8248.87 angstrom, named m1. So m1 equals 141.3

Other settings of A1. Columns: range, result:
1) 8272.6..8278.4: 140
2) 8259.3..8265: 141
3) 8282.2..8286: 141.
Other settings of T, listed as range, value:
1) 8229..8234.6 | 143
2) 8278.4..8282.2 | 142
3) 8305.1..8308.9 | 136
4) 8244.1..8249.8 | 141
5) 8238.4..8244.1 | 141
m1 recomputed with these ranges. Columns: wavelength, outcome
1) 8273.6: 140.1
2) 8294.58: 138.4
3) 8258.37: 139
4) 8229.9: 142.2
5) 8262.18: 142.1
